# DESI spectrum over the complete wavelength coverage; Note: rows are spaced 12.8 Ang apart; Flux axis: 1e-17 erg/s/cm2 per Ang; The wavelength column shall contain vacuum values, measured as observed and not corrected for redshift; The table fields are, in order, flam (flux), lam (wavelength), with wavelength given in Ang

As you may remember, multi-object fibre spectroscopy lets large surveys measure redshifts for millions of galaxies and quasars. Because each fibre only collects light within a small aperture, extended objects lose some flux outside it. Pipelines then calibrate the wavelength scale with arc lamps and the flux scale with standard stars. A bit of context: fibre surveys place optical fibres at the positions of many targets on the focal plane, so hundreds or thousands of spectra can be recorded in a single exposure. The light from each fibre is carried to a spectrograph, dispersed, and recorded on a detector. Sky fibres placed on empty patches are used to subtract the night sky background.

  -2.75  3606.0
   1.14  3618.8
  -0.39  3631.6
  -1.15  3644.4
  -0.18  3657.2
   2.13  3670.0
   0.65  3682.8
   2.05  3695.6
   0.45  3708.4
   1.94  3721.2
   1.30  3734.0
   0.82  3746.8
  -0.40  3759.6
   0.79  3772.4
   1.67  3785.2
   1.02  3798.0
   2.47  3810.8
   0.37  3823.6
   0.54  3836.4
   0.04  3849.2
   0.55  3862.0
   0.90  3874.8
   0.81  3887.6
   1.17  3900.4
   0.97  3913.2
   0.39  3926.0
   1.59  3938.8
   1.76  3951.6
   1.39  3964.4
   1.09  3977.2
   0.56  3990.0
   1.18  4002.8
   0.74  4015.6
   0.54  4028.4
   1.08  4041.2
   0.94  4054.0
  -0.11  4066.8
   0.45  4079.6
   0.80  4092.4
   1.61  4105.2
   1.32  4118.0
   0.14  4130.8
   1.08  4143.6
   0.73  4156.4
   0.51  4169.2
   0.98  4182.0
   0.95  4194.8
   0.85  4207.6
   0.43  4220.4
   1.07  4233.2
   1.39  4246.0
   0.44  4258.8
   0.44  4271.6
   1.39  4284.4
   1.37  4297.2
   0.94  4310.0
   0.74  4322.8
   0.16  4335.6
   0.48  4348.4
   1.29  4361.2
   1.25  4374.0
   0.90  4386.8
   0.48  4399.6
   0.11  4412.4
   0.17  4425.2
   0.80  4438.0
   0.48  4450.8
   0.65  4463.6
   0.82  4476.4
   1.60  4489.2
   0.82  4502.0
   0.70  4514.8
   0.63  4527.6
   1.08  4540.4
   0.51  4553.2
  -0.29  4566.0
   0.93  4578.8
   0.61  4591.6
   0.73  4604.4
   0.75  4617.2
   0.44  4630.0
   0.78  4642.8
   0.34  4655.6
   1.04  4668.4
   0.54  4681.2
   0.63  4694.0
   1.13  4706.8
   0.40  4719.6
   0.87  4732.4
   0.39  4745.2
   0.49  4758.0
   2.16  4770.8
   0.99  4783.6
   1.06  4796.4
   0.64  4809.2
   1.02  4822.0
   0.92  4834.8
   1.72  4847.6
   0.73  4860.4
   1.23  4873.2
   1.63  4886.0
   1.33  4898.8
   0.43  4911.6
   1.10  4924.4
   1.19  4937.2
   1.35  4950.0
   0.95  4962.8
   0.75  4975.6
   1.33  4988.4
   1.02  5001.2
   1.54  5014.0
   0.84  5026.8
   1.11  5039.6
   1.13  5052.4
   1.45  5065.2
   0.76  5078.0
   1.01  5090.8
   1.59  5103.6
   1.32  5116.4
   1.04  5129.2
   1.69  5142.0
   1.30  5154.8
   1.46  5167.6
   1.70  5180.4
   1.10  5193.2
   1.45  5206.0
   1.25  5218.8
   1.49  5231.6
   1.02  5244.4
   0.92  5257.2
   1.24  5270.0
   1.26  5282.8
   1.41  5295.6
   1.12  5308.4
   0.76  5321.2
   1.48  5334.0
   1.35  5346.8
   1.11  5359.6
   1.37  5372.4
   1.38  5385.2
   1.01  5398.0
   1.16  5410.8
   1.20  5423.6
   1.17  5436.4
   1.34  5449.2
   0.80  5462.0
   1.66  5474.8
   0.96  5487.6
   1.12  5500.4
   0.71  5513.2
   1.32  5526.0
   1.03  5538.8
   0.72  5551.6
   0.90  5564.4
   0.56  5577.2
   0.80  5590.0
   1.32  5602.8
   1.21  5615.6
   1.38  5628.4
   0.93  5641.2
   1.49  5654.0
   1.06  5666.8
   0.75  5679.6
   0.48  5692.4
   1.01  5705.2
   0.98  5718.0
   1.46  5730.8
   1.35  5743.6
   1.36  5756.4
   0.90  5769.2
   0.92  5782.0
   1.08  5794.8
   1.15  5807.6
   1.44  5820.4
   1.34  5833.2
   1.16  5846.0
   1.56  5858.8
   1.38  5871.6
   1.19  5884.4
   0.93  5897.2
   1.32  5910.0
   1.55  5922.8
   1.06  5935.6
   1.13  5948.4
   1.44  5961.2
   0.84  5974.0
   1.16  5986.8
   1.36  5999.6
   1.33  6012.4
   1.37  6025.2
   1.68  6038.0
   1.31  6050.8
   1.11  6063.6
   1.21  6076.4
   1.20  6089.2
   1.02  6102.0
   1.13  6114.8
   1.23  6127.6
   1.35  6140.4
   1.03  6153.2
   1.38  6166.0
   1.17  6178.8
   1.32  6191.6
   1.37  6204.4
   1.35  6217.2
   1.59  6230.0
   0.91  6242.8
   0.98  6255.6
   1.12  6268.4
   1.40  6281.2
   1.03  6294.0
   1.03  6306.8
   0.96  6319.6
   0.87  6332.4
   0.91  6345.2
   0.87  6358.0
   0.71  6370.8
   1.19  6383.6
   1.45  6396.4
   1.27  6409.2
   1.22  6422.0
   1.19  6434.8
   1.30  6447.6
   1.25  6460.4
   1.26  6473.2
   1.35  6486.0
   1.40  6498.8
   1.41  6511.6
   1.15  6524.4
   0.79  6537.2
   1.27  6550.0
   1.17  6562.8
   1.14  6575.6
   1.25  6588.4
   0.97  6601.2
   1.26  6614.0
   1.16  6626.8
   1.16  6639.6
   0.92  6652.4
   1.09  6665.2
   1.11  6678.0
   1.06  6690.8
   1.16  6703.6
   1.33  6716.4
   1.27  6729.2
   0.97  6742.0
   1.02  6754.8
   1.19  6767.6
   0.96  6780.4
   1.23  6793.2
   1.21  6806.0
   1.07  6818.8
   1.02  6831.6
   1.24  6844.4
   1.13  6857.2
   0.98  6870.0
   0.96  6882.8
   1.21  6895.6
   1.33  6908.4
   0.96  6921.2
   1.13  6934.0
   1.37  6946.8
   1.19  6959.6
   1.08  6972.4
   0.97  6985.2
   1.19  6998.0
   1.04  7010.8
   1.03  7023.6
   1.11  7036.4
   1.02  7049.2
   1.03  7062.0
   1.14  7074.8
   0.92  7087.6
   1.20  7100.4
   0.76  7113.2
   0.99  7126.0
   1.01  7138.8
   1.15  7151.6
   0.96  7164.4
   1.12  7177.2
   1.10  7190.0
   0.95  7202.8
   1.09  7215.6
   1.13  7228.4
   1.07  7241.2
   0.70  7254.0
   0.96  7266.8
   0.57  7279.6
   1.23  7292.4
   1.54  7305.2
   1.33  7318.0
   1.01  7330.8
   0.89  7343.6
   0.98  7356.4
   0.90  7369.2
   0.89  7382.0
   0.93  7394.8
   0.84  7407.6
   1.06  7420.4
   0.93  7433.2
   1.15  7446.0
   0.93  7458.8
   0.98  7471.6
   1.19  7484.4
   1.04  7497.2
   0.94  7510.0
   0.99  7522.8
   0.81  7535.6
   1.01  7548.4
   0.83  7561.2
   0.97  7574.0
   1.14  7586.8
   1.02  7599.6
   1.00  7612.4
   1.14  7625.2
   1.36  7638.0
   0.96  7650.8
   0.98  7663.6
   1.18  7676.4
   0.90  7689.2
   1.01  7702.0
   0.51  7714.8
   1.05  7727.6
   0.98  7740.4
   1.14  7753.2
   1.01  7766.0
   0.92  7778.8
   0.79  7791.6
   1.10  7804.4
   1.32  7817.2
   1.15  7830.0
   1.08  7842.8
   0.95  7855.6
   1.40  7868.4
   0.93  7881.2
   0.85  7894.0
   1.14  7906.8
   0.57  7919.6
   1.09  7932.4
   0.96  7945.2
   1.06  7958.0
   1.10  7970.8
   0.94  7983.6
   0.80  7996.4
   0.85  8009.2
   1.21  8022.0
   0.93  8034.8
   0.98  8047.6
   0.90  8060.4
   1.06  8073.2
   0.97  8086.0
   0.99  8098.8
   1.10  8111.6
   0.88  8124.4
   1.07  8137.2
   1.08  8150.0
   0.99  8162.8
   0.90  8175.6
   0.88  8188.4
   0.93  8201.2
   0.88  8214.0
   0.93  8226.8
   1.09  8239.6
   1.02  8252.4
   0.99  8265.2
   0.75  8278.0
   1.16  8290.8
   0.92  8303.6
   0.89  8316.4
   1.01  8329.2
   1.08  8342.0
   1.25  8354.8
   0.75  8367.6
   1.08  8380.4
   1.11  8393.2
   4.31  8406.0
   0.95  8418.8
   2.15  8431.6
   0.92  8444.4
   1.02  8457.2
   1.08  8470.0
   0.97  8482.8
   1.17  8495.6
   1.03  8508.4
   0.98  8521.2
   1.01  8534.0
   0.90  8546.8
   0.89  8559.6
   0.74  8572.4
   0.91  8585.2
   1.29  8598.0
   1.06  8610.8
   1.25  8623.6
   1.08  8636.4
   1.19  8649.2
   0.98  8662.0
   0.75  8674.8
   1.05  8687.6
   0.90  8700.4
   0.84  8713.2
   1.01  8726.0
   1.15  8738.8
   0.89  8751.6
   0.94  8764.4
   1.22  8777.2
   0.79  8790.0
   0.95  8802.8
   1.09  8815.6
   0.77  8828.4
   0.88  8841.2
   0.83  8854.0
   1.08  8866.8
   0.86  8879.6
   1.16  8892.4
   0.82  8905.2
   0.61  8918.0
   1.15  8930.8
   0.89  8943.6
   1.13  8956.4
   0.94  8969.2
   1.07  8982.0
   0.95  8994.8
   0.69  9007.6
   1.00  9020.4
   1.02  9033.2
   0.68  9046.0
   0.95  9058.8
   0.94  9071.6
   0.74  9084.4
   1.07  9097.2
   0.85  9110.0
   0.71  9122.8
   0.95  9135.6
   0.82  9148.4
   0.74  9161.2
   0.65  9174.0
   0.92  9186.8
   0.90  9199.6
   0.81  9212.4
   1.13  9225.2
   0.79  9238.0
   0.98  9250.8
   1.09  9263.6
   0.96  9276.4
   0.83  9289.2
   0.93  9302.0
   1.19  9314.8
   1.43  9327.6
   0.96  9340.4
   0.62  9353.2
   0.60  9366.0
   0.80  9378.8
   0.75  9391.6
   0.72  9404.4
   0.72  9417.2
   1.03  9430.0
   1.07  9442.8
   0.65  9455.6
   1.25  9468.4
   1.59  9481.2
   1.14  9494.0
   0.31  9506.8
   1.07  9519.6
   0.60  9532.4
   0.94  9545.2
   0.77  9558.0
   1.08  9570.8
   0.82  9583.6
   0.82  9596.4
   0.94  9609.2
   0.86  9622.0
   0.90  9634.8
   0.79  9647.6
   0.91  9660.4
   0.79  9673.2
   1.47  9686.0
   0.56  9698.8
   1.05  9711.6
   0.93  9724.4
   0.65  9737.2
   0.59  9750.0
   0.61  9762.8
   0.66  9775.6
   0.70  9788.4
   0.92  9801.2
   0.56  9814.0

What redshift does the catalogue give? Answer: 0.280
